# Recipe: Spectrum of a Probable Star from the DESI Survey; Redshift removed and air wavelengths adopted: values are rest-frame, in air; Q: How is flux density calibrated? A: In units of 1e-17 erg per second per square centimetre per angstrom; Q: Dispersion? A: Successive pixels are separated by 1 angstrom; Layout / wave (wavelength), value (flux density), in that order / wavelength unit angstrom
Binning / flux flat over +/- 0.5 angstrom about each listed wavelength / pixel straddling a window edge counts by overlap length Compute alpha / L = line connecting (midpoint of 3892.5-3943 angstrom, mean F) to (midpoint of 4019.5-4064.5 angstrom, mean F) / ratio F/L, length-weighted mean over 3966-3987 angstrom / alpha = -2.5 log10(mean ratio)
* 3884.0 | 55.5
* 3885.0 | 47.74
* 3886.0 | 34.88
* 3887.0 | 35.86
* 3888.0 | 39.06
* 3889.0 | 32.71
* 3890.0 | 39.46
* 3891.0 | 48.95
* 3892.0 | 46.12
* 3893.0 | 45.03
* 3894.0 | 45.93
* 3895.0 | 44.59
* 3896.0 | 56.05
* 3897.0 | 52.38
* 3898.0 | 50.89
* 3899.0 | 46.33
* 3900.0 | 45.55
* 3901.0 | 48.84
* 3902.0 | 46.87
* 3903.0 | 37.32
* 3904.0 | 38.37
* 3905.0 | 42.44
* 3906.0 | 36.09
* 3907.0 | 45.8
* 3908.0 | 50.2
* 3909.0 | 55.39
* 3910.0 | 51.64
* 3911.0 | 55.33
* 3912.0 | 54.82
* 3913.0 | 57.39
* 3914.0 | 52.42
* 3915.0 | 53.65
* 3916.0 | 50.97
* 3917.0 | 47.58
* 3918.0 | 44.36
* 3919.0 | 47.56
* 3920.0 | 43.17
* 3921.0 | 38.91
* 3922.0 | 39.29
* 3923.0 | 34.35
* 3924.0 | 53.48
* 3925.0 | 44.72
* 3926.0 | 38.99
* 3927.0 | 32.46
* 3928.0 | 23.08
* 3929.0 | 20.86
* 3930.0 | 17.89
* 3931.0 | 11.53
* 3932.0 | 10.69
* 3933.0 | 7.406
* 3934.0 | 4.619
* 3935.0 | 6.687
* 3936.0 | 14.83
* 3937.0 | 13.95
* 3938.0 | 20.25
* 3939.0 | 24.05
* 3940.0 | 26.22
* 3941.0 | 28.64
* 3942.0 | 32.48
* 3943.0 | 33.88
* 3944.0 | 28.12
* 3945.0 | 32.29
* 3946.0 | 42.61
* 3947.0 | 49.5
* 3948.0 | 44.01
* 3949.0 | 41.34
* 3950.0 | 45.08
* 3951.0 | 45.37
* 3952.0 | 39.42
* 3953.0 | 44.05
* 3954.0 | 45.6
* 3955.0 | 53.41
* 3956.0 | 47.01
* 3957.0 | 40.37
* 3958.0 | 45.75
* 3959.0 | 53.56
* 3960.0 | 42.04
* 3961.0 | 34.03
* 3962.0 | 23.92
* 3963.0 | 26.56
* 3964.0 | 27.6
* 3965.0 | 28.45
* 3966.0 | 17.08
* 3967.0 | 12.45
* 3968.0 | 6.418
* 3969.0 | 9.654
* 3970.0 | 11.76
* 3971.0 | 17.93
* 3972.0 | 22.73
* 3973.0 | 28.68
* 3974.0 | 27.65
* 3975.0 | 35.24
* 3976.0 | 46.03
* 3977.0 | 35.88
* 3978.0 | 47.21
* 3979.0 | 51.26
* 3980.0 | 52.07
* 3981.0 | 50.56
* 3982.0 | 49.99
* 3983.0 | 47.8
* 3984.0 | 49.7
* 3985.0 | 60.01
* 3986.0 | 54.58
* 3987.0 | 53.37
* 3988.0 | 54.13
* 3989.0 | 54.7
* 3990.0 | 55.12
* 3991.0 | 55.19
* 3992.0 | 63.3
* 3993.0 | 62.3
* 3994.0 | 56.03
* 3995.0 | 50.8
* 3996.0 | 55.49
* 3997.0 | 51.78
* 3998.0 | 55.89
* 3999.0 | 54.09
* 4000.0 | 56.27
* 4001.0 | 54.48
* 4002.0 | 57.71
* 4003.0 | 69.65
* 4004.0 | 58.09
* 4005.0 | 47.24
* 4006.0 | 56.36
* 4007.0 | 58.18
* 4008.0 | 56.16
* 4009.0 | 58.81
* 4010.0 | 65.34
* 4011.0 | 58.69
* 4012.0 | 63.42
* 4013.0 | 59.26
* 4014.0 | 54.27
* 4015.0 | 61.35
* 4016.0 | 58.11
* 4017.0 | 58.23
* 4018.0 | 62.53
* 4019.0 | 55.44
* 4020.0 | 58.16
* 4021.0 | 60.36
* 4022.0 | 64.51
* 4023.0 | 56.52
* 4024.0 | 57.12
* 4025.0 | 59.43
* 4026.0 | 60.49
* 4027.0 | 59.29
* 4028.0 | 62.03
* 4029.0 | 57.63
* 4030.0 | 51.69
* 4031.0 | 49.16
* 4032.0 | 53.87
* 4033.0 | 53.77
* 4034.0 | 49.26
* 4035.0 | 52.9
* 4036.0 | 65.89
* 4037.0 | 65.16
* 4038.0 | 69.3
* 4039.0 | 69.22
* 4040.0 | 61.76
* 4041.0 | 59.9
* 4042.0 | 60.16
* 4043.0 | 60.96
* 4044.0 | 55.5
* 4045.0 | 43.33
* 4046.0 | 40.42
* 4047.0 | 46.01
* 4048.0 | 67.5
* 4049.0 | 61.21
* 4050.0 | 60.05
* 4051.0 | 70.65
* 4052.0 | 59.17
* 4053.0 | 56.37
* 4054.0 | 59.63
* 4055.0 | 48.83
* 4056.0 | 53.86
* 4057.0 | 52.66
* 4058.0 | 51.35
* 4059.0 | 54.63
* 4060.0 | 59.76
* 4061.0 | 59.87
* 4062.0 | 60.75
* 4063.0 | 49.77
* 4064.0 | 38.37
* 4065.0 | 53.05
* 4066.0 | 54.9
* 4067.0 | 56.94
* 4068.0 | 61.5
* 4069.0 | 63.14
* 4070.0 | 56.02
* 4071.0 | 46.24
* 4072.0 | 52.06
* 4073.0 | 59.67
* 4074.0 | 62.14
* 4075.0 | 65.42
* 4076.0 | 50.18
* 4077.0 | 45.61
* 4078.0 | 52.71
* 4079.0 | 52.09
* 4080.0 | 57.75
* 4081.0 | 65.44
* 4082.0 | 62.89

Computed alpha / 0.30 mag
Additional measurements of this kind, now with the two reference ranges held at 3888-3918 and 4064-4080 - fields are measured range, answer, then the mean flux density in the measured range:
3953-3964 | 0.22 mag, 40.7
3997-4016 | -0.12 mag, 57.9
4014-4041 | -0.12 mag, 58.9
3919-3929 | 0.25 mag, 38.3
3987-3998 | -0.09 mag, 55.8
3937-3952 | 0.38 mag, 34.7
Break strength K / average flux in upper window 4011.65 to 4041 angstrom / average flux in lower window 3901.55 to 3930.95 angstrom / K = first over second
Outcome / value 1.38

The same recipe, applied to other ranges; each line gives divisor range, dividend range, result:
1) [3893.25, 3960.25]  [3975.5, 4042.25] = 1.45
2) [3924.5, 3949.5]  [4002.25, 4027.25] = 2.27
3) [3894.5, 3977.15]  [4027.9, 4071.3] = 1.57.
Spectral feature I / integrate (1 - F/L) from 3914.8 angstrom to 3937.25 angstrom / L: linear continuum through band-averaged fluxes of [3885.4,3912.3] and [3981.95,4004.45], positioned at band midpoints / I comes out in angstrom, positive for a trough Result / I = 8.3 angstrom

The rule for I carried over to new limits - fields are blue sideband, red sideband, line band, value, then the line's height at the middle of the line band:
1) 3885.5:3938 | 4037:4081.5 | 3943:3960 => 0.21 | 43.7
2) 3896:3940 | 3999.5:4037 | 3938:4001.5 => 9.80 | 48.1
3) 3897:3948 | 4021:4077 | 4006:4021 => -2.29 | 51.3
